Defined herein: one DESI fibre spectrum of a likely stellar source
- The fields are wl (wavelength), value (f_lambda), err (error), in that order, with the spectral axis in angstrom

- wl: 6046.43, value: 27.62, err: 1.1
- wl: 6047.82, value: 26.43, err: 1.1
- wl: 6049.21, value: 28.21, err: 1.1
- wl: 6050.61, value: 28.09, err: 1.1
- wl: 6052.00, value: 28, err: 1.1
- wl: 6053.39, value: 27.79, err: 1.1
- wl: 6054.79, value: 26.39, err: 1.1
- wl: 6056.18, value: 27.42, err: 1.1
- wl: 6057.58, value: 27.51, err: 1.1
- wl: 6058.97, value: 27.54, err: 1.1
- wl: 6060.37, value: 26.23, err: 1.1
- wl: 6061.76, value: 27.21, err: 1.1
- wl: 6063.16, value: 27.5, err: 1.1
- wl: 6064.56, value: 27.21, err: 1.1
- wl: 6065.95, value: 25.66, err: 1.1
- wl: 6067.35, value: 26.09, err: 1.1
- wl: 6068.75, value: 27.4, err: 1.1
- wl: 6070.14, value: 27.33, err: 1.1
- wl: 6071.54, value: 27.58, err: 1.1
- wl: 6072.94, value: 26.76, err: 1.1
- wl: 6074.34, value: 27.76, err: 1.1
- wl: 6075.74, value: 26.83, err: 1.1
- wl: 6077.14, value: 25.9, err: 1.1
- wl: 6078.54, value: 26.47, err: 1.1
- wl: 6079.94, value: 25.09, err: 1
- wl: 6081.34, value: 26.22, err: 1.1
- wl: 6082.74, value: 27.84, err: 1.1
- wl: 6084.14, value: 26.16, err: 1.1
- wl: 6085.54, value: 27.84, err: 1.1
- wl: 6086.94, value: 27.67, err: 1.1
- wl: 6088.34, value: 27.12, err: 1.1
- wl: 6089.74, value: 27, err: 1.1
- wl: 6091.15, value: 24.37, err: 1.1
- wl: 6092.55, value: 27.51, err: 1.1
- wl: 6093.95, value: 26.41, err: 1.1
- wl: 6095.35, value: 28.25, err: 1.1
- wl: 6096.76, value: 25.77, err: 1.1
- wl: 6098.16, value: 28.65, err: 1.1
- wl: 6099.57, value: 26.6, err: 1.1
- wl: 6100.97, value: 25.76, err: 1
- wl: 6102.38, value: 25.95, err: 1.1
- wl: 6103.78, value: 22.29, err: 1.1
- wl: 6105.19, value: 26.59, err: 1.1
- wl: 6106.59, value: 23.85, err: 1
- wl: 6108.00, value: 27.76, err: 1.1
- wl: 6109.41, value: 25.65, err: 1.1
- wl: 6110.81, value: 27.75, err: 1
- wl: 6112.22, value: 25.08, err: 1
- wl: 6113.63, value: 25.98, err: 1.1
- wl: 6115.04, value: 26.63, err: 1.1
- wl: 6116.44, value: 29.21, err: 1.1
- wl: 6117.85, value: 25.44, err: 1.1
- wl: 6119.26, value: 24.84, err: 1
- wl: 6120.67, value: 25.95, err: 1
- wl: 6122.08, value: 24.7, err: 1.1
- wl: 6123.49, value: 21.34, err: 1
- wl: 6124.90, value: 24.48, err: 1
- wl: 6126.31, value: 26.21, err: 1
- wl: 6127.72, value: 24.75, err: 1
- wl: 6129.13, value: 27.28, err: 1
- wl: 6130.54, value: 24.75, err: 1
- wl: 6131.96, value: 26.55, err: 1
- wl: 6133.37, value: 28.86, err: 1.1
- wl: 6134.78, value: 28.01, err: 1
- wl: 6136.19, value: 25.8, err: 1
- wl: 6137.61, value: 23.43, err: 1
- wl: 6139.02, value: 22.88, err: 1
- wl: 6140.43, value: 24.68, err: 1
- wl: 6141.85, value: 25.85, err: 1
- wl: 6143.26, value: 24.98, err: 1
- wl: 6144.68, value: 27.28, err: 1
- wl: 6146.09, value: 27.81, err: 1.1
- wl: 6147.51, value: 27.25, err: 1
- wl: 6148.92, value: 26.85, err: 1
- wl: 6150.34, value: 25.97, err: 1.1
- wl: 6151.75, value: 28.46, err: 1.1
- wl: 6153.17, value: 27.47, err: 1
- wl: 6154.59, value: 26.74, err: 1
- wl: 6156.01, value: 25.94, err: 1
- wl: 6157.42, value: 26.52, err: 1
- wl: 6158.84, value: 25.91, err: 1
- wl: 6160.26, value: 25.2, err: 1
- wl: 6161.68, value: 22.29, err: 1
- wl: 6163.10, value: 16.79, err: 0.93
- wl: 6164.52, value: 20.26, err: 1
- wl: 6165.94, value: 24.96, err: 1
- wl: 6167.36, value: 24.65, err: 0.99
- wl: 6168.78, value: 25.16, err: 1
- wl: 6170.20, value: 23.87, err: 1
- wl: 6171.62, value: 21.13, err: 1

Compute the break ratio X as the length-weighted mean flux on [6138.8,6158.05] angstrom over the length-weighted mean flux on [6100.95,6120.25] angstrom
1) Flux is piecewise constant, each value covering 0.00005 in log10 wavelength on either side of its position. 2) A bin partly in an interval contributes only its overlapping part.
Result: 1.02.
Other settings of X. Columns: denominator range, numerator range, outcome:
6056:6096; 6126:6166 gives 0.95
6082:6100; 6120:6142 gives 0.94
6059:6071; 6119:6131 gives 0.93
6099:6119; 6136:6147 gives 0.97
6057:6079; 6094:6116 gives 0.97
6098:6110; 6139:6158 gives 1.03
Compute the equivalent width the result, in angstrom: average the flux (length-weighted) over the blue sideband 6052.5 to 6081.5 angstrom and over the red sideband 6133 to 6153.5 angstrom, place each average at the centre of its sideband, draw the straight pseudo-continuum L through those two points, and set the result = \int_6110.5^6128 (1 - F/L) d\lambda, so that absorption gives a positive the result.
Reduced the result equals 0.63 angstrom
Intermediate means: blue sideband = 26.9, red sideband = 26.3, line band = 25.5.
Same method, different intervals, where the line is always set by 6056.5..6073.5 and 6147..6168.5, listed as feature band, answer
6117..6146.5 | 0.1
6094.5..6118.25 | -0.2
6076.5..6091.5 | 0.0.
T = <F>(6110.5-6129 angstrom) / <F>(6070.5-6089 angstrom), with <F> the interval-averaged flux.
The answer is 1.0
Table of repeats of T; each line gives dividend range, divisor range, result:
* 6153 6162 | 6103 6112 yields 1.00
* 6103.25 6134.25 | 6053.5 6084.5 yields 0.96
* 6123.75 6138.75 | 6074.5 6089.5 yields 0.96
